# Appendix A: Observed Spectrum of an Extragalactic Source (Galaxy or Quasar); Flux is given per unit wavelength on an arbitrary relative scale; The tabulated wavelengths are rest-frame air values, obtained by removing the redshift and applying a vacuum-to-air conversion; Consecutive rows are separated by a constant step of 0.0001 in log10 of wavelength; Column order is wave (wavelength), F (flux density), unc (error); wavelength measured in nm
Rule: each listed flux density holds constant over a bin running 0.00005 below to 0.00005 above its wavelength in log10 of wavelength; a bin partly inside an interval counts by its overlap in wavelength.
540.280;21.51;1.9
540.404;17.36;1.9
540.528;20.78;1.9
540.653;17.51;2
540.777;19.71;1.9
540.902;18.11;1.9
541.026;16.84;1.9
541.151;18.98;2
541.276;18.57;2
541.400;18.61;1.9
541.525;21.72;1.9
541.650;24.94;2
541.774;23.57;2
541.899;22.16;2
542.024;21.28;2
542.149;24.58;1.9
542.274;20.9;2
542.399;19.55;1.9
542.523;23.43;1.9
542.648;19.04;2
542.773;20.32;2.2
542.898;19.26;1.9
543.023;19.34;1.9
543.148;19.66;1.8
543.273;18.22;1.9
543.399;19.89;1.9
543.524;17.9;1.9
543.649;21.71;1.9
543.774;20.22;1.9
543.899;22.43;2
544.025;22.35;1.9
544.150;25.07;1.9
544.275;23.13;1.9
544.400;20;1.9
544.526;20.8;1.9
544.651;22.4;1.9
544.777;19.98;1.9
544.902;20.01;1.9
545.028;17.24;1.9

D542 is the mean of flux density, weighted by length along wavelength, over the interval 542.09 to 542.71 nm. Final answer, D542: 21.5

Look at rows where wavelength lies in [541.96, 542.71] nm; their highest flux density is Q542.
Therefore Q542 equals 24.58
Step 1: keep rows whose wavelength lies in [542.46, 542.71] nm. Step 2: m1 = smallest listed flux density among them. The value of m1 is 19.04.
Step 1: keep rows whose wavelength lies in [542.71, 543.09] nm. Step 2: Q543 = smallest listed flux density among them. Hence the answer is 19.26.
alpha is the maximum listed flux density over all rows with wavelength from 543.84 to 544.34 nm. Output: 25.07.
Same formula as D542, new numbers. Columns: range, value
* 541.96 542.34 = 22.2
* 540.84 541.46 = 18.2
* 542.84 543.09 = 19.3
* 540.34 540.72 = 18.6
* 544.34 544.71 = 21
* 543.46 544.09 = 20.9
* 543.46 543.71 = 19.8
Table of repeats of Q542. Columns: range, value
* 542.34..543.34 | 23.43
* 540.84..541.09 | 18.11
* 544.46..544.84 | 22.4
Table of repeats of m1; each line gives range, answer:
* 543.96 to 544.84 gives 19.98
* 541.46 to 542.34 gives 20.9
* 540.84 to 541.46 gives 16.84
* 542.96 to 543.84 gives 17.9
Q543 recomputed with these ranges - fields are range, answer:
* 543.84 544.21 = 22.35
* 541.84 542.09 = 21.28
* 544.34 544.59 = 20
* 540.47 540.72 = 17.51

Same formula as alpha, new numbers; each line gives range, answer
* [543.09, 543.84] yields 21.71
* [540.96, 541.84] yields 24.94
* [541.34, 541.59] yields 21.72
